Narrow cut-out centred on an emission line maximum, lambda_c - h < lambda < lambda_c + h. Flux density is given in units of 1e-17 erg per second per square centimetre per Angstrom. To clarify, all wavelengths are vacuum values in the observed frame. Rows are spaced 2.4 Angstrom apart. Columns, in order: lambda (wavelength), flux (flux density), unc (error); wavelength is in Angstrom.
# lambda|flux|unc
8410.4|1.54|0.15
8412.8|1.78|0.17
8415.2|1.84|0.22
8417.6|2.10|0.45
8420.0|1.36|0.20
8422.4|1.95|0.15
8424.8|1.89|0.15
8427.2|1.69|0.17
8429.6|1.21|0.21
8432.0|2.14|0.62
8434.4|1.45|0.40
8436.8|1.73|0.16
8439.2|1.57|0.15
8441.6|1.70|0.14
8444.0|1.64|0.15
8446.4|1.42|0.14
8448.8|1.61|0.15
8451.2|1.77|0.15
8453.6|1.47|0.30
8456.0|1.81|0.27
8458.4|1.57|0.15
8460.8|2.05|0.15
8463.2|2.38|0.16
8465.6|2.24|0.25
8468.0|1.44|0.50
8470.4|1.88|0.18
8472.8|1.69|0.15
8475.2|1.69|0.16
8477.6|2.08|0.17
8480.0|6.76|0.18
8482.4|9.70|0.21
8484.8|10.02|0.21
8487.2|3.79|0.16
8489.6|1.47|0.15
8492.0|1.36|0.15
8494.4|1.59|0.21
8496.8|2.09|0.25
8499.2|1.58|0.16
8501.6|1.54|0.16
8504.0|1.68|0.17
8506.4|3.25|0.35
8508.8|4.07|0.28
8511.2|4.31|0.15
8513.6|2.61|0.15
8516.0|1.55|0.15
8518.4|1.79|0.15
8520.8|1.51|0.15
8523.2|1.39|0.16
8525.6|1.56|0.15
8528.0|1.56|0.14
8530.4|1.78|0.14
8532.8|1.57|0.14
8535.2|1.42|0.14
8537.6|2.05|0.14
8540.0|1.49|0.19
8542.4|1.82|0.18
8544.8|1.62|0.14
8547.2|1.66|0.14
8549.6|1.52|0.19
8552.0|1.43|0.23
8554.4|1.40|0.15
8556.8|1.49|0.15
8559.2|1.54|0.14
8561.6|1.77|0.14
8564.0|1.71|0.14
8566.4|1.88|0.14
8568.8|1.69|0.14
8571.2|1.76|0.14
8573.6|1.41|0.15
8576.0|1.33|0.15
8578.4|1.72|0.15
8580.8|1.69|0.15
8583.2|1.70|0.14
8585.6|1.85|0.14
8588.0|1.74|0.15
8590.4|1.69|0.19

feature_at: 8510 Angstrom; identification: [N II]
